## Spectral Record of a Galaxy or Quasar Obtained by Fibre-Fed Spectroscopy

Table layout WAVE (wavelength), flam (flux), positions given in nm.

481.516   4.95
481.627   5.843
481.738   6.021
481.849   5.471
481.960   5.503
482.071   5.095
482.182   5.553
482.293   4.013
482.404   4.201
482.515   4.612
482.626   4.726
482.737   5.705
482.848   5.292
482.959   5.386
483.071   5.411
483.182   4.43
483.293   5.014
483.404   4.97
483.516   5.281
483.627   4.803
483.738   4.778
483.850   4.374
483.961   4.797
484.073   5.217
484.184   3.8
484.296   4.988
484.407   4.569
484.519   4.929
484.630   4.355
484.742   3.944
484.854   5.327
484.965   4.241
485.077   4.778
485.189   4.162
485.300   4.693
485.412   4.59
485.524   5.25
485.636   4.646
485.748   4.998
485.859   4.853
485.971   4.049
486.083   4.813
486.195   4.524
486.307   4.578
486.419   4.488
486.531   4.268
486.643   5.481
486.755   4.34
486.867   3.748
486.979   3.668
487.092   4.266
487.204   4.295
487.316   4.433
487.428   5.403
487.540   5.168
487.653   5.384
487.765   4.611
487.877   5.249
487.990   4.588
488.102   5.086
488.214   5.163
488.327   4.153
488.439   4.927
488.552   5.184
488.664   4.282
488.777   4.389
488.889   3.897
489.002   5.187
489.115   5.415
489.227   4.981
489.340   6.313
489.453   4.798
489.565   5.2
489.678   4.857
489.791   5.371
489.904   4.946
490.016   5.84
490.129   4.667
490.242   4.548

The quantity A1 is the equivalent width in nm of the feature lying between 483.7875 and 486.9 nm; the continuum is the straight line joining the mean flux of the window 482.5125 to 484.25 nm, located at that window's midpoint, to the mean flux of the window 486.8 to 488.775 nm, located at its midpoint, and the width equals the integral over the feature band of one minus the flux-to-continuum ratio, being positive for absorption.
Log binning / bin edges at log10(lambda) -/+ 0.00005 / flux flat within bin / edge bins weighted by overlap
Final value 0.13 nm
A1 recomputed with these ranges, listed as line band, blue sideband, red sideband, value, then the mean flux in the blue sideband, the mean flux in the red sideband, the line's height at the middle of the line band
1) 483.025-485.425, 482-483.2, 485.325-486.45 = 0.06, 4.97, 4.68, 4.83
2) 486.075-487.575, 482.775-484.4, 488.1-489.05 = 0.07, 4.9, 4.67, 4.75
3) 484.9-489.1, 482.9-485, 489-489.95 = 0.31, 4.78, 5.23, 5.03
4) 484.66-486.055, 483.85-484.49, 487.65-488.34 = 0.03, 4.66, 4.9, 4.73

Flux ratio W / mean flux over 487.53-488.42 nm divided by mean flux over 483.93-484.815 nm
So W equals 1.1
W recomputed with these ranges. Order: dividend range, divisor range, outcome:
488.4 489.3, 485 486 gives 1.03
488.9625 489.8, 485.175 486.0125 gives 1.12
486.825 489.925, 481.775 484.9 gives 0.99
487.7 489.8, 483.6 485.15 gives 1.06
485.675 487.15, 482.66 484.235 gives 0.90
